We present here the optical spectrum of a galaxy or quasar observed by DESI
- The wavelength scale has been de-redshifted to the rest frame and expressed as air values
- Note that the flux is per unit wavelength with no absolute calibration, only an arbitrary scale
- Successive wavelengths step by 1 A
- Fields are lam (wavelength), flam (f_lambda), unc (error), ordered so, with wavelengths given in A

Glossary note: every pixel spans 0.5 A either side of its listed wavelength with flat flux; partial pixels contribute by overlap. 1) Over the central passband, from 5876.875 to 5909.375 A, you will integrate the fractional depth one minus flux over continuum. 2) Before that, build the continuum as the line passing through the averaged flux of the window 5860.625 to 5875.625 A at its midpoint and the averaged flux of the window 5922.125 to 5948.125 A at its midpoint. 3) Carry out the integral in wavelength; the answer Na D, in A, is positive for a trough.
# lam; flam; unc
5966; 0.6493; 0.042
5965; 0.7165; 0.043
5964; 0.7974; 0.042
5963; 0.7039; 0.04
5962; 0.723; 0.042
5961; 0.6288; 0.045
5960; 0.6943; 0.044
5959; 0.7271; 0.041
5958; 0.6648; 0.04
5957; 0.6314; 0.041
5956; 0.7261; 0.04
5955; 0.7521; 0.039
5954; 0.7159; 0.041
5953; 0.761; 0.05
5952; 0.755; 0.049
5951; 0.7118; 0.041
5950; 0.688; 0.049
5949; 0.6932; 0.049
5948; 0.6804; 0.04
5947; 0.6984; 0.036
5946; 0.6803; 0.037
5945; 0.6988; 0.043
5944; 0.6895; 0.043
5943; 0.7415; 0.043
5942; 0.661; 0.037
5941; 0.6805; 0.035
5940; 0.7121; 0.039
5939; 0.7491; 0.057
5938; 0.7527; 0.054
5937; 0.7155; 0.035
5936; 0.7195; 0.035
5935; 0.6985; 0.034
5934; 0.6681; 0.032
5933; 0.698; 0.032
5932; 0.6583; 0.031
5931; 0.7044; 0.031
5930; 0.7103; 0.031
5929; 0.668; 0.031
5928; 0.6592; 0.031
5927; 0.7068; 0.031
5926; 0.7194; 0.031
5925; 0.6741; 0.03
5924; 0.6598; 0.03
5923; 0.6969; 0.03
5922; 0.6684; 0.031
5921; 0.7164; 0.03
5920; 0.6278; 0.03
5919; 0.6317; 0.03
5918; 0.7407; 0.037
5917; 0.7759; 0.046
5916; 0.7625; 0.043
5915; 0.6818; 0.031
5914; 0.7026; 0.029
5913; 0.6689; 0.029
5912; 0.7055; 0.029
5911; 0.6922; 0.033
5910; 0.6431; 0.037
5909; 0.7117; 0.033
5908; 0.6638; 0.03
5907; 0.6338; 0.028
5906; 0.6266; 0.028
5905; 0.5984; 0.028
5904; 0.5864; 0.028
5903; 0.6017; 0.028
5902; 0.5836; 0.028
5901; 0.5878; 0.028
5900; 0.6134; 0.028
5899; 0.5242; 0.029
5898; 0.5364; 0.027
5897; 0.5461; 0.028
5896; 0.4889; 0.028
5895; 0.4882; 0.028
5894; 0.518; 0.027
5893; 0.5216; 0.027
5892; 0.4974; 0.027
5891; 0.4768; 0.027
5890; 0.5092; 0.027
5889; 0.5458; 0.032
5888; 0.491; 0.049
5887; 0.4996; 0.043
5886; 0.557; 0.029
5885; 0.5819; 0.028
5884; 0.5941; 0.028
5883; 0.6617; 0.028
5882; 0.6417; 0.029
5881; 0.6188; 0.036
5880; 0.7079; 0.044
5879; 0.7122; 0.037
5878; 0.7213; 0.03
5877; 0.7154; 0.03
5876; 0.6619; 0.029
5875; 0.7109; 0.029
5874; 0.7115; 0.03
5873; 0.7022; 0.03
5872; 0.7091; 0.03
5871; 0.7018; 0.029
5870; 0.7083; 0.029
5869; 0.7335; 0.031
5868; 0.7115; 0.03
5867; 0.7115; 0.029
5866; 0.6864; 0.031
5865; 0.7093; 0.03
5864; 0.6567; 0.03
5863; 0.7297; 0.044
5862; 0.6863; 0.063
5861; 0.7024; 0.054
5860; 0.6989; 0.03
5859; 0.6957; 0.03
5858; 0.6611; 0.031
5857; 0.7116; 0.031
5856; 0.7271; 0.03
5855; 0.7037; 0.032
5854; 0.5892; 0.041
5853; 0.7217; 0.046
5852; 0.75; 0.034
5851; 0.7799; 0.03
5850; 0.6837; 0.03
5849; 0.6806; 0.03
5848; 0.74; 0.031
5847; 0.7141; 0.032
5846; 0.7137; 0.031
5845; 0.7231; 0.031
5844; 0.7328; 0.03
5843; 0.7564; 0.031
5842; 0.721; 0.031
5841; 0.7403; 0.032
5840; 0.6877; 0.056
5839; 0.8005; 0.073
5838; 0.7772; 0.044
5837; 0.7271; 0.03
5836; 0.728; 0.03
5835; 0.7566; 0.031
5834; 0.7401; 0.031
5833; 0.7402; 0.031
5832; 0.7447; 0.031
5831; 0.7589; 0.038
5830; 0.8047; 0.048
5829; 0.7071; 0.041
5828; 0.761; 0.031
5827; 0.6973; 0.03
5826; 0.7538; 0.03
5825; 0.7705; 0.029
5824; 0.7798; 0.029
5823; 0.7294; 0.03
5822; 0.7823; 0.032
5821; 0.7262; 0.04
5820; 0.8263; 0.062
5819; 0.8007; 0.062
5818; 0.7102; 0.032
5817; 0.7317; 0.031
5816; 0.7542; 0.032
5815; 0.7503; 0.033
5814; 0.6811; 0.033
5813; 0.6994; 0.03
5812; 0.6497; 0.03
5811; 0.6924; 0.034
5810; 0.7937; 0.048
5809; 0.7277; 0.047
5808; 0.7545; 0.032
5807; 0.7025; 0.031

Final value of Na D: 5.40 A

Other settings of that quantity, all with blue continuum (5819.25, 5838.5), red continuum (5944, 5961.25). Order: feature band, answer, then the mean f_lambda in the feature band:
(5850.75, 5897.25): 5.6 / 0.646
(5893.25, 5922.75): 3.6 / 0.632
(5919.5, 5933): 0.6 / 0.683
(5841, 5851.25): 0.3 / 0.724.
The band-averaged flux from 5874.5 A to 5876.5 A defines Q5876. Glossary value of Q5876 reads 0.686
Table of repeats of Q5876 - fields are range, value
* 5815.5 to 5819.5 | 0.749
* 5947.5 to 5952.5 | 0.706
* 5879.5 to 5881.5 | 0.663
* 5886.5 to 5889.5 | 0.512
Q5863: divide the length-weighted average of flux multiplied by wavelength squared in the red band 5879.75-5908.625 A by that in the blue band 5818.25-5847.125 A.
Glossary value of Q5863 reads 0.78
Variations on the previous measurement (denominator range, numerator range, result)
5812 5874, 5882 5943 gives 0.90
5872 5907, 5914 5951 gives 1.19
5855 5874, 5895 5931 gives 0.94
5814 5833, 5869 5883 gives 0.94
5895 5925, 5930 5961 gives 1.11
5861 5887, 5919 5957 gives 1.05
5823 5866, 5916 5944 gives 0.99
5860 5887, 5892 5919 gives 0.92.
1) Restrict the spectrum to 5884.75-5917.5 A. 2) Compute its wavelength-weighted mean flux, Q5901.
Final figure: 0.595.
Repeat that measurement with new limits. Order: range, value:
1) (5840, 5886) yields 0.697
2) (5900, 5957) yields 0.687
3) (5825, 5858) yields 0.73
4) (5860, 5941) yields 0.653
